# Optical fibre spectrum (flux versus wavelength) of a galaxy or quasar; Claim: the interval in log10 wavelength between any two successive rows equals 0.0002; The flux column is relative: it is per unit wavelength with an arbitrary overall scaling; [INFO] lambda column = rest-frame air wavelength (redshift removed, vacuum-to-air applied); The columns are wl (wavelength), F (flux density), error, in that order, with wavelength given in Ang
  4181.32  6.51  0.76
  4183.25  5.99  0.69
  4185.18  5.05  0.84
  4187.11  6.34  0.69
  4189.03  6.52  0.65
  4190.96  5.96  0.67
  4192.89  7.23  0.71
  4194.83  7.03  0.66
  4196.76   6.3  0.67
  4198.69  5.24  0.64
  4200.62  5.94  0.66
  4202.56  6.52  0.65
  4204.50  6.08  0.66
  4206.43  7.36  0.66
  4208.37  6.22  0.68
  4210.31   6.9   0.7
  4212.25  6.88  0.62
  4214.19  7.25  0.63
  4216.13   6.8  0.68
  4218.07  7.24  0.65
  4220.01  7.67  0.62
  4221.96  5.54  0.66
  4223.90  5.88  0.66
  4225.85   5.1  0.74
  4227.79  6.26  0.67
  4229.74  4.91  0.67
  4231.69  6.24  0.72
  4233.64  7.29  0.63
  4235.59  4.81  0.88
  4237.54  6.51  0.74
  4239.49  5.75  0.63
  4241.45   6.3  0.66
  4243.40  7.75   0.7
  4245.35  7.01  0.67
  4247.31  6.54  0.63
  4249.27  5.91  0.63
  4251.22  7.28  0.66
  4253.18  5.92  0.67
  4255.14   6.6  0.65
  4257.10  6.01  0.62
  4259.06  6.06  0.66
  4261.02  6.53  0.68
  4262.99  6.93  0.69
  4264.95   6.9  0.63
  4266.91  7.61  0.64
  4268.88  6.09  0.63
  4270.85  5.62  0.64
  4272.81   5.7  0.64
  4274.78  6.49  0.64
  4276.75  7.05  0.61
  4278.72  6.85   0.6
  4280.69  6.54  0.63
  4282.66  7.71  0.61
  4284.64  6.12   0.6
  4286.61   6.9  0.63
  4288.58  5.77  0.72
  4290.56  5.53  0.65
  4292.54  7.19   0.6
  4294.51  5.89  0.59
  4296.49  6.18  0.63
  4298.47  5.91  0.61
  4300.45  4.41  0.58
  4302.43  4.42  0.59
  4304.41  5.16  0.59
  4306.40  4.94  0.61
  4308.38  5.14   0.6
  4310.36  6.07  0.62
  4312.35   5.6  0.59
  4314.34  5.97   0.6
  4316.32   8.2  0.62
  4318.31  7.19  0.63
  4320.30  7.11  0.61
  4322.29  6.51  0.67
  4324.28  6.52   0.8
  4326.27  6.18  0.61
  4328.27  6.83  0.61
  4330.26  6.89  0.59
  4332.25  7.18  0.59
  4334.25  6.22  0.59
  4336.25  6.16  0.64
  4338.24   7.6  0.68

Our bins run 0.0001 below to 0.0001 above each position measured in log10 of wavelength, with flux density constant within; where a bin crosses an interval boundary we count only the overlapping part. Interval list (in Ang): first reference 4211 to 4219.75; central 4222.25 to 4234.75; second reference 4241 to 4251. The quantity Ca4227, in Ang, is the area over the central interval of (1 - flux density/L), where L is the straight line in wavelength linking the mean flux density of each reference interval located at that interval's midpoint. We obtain 1.9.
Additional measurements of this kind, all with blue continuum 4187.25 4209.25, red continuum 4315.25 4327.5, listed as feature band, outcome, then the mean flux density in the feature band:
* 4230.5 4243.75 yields 0.6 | 6.29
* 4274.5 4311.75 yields 4.4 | 6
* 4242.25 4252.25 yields -0.4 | 6.89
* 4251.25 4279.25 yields 0.9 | 6.48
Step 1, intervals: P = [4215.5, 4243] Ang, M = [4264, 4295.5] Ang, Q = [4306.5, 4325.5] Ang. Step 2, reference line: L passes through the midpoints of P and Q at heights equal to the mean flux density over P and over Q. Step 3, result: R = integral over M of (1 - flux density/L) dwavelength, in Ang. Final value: -0.9 Ang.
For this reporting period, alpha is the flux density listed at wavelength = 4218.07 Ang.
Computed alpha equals 7.24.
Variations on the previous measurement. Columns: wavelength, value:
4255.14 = 6.6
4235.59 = 4.81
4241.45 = 6.3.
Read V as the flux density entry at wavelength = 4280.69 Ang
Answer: 6.54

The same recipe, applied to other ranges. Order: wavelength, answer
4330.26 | 6.89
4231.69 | 6.24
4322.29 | 6.51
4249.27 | 5.91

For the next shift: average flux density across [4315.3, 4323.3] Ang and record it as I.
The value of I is 7.25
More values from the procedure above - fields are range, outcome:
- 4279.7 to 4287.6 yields 6.82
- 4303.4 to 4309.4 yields 5.09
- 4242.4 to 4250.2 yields 6.81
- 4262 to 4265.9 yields 6.91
